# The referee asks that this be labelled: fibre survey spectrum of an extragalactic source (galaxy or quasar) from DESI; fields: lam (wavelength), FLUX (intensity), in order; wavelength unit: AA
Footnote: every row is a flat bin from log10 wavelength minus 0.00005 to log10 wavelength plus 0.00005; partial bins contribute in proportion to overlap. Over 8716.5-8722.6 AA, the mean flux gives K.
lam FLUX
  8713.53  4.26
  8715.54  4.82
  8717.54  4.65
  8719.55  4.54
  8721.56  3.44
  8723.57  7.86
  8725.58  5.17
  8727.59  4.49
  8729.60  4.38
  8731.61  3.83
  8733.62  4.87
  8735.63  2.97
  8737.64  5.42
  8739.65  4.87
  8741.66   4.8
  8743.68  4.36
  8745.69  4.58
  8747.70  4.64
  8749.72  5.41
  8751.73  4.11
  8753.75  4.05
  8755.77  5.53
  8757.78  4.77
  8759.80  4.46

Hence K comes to 4.24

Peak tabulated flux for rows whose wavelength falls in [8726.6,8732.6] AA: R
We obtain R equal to 4.49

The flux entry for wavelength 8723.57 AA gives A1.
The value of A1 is 7.86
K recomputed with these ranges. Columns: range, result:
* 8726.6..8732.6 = 4.23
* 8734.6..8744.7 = 4.49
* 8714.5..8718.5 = 4.74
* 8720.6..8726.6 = 5.5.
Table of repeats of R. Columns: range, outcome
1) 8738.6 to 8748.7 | 4.87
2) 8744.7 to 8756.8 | 5.53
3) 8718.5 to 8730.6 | 7.86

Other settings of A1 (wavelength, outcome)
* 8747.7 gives 4.64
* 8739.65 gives 4.87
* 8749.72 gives 5.41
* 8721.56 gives 3.44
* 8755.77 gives 5.53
